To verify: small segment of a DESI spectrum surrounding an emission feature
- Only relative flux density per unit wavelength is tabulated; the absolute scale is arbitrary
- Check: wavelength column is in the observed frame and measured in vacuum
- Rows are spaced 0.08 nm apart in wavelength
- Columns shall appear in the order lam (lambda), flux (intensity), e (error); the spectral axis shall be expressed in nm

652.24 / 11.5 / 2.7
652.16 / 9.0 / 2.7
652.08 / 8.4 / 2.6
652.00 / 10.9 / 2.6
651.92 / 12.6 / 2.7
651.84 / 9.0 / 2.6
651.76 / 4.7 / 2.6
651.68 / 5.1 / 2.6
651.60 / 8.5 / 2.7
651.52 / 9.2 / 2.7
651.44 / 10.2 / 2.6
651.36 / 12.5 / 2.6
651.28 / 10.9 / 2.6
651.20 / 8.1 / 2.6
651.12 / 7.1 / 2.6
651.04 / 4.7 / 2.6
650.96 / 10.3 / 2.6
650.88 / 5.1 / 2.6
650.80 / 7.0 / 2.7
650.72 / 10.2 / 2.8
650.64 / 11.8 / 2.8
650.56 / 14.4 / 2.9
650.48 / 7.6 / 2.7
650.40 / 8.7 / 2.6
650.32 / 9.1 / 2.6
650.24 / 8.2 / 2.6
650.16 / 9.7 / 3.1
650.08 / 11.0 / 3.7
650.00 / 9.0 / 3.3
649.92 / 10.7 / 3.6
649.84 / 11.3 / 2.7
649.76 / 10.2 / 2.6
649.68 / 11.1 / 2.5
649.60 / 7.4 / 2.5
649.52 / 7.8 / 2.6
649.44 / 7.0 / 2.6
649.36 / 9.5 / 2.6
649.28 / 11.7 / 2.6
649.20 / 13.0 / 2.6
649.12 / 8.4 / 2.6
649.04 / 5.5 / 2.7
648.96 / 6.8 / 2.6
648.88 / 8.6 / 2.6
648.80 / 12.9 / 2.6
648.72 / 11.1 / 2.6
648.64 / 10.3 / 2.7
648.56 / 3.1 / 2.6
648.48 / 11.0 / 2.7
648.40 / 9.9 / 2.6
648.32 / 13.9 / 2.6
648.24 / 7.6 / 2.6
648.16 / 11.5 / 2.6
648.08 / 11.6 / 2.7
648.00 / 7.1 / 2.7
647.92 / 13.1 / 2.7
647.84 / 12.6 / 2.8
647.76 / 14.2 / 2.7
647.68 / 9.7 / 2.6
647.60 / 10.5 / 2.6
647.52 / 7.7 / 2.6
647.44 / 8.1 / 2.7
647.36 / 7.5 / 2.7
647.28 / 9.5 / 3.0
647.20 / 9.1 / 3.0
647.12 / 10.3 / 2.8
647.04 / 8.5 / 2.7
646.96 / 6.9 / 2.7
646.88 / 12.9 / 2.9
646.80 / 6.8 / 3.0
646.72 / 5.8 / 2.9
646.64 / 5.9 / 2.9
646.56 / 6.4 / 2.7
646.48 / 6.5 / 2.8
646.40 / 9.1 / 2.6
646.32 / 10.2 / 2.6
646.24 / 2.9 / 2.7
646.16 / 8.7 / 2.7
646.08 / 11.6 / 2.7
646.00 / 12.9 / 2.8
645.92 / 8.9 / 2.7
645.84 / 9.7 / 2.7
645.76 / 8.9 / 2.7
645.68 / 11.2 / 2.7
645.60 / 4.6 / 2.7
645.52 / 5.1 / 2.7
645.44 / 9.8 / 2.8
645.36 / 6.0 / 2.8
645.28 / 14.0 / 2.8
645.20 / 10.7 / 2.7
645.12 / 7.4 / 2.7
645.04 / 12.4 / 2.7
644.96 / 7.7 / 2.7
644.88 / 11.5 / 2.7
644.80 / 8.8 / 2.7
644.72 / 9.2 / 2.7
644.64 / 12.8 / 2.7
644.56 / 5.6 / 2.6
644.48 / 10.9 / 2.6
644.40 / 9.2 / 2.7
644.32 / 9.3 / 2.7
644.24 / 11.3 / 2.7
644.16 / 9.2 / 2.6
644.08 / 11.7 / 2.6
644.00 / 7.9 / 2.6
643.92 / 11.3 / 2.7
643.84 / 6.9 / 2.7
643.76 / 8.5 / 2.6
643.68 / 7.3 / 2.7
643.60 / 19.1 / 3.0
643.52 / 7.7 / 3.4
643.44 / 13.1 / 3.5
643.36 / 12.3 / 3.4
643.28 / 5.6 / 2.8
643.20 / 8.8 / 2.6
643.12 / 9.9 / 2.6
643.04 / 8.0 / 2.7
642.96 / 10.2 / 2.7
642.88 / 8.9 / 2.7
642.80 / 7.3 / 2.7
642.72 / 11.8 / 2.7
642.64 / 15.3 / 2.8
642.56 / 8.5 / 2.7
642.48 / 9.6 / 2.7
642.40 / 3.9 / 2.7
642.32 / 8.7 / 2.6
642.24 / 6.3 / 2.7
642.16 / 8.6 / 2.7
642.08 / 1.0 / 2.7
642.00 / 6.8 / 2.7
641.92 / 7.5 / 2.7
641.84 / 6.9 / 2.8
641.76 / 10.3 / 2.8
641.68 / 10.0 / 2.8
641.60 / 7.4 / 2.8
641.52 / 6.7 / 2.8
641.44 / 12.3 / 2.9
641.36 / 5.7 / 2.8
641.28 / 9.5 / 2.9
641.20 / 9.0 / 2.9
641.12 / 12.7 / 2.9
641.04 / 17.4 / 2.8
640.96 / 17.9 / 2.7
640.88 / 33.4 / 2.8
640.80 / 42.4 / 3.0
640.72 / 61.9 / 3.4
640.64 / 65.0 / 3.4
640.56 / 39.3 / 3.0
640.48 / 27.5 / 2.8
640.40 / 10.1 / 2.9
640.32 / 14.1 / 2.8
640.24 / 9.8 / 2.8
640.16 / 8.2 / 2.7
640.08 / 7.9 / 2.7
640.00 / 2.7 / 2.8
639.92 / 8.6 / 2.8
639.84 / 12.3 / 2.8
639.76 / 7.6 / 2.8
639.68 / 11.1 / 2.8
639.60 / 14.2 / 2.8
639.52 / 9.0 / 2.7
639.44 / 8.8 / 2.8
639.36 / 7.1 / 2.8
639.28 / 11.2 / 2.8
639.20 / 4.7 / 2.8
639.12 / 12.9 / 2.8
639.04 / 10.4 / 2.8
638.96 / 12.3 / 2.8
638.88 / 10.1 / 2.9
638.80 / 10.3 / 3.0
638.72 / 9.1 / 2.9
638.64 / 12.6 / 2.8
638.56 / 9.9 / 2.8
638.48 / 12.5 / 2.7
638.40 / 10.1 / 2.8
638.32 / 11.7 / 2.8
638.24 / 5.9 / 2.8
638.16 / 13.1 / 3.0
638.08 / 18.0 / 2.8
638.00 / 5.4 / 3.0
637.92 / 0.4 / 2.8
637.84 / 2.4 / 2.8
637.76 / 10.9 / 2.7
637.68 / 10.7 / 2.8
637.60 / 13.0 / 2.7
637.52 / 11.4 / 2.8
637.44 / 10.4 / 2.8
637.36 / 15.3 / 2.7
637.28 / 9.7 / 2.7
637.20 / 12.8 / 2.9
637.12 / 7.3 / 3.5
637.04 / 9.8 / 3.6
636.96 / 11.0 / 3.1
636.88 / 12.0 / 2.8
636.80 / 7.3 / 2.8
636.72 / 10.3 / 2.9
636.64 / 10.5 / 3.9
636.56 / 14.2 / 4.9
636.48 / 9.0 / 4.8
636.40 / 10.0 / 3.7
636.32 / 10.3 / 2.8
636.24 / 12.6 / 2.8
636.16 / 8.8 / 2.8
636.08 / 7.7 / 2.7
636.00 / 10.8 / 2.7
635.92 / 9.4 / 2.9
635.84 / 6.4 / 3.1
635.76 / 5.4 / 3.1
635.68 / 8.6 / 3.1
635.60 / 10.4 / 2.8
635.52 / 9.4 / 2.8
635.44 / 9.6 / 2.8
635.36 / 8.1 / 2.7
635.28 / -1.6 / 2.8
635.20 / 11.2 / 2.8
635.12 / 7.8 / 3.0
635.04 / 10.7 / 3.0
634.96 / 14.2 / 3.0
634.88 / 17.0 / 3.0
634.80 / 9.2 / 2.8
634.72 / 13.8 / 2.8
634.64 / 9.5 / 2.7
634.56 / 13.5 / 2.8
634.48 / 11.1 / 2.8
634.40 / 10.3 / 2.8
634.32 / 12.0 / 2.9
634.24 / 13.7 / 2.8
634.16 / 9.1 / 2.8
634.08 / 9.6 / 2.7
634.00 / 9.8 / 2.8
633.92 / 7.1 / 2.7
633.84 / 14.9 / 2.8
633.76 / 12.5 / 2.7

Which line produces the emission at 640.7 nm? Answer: H-beta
